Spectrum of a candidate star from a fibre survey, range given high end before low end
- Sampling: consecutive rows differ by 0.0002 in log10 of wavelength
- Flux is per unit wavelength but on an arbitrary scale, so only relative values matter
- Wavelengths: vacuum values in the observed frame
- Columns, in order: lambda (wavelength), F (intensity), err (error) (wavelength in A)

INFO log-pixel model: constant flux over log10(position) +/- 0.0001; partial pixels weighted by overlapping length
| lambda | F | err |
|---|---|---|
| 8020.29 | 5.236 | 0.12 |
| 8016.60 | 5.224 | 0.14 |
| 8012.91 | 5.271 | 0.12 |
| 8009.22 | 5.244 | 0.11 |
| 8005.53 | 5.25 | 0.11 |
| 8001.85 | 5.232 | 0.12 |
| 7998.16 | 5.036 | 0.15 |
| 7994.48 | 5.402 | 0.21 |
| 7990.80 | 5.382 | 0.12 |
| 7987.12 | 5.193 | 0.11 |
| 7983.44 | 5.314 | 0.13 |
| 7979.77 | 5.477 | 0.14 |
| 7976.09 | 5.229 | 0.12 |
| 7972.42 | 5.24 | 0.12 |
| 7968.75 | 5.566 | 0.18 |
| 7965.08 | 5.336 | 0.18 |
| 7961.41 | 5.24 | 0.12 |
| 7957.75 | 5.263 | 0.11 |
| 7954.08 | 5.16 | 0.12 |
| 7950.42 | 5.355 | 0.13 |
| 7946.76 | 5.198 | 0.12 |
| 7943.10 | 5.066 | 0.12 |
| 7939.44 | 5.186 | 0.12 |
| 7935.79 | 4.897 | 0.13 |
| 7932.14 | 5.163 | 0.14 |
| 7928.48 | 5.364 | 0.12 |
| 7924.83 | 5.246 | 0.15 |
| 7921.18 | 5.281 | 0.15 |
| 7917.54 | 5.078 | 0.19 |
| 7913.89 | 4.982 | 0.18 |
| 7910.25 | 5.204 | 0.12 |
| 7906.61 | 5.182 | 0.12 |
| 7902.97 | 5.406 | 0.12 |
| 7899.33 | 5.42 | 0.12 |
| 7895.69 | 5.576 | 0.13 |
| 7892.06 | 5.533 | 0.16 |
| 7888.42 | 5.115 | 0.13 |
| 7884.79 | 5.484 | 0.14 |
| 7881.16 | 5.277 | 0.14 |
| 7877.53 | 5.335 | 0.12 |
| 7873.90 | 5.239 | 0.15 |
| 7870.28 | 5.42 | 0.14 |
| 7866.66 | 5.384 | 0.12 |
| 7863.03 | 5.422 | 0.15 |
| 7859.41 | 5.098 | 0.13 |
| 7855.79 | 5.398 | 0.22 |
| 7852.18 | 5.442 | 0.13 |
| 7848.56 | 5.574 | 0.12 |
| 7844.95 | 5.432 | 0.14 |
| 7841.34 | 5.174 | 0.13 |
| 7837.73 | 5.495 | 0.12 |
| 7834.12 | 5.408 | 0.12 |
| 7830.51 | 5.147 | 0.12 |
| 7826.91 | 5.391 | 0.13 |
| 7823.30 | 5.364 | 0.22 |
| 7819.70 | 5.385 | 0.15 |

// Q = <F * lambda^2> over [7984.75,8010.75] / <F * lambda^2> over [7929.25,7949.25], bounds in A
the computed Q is 1.04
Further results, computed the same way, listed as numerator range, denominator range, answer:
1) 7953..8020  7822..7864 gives 1.02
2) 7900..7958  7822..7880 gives 0.99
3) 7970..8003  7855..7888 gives 1.02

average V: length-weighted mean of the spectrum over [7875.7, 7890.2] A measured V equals 5.3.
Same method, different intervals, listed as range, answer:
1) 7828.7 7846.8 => 5.33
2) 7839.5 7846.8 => 5.31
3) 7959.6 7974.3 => 5.34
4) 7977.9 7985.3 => 5.39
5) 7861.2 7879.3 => 5.36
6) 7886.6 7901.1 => 5.41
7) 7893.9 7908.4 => 5.39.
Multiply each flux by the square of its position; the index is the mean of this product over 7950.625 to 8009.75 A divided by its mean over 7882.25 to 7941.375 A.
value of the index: 1.0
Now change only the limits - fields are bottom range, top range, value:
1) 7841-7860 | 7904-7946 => 0.98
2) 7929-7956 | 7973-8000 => 1.04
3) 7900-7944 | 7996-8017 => 1.03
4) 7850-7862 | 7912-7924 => 0.98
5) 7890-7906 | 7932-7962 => 0.96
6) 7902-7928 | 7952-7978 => 1.03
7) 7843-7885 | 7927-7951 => 0.98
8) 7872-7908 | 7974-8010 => 1.01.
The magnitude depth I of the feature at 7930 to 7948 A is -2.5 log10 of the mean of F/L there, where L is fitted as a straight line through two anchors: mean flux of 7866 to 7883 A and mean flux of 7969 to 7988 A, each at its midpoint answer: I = 0.046 mag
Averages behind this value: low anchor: 5.33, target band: 5.1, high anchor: 5.32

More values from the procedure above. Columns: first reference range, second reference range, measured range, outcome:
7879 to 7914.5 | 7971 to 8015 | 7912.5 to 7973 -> 0.02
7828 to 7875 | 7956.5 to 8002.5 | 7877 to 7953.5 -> 0.02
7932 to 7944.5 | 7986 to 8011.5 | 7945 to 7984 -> -0.03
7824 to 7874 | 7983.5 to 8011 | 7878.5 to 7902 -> -0.01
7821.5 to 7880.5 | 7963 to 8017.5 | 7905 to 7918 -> 0.04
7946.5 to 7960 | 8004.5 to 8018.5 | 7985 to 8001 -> 0.00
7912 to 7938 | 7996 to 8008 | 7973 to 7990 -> -0.03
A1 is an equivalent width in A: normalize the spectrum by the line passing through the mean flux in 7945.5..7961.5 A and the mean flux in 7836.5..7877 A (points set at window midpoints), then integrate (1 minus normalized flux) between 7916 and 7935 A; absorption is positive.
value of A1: 0.3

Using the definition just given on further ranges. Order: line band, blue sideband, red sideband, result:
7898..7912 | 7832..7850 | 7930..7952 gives -0.2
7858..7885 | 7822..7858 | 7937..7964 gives 0.0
